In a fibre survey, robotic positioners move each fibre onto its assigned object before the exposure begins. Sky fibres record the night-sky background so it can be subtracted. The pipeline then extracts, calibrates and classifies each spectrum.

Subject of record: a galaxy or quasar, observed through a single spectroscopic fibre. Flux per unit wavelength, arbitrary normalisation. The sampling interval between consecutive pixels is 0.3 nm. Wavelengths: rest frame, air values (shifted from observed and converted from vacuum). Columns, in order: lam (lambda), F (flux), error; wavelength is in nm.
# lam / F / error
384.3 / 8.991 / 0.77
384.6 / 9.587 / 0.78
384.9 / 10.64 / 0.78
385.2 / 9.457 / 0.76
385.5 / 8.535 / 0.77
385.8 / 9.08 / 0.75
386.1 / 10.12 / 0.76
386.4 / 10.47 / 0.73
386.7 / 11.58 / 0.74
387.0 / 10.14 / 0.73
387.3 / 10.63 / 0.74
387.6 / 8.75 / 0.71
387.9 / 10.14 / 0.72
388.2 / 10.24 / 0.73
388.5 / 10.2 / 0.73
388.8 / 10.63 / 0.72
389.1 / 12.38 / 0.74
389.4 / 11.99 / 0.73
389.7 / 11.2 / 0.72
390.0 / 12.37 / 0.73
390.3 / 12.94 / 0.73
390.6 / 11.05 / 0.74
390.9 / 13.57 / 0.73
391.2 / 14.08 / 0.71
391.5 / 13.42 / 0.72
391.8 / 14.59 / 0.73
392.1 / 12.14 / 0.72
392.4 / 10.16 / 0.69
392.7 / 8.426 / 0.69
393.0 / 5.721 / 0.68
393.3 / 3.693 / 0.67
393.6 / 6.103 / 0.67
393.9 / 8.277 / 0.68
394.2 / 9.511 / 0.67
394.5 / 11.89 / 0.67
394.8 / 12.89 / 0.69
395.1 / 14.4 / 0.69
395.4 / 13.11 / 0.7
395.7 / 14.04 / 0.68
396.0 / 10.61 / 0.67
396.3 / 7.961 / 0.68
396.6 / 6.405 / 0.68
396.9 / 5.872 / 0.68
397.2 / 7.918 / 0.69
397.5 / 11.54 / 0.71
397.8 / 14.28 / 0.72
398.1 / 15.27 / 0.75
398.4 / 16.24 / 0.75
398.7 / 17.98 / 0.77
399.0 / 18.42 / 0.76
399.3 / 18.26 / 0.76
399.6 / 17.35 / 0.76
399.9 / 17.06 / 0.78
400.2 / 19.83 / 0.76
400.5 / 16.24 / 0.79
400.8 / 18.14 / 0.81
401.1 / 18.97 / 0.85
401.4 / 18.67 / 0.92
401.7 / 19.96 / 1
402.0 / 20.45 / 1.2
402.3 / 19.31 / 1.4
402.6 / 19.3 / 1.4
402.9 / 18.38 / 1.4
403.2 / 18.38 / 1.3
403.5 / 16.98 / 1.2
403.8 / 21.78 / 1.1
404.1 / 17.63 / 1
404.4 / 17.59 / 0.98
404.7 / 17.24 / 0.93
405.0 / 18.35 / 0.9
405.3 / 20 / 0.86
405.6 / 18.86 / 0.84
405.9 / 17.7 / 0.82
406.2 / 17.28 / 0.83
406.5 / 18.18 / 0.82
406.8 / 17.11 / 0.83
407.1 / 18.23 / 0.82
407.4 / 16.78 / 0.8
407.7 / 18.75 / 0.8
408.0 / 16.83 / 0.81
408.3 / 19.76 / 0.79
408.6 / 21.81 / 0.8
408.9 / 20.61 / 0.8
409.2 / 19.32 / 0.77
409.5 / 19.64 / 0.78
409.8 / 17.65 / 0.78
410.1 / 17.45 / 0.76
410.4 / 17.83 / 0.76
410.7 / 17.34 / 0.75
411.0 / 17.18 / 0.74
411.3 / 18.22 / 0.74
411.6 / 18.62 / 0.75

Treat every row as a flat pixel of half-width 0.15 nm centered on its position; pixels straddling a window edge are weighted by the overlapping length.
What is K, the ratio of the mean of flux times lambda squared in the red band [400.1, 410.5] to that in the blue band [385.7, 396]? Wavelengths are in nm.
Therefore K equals 1.8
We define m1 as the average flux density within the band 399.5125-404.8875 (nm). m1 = 18.5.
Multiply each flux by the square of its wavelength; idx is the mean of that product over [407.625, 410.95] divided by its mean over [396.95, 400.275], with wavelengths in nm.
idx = 1.28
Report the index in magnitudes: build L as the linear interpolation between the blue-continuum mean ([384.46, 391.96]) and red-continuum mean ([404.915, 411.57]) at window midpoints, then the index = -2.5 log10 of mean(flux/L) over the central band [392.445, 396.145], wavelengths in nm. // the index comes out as 0.33 mag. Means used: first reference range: 11.1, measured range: 9.9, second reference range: 18.4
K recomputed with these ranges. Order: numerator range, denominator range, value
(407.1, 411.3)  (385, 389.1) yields 2.05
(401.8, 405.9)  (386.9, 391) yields 1.81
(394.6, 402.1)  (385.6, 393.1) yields 1.41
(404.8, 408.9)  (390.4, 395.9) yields 1.81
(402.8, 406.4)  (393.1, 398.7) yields 1.79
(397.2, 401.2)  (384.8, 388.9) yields 1.76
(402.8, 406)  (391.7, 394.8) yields 2.13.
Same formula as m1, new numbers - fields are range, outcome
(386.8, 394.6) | 10.5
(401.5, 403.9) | 19.3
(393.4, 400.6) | 12.9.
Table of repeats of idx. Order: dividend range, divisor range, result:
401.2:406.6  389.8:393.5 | 1.82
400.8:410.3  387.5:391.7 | 1.73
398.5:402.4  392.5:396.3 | 1.94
